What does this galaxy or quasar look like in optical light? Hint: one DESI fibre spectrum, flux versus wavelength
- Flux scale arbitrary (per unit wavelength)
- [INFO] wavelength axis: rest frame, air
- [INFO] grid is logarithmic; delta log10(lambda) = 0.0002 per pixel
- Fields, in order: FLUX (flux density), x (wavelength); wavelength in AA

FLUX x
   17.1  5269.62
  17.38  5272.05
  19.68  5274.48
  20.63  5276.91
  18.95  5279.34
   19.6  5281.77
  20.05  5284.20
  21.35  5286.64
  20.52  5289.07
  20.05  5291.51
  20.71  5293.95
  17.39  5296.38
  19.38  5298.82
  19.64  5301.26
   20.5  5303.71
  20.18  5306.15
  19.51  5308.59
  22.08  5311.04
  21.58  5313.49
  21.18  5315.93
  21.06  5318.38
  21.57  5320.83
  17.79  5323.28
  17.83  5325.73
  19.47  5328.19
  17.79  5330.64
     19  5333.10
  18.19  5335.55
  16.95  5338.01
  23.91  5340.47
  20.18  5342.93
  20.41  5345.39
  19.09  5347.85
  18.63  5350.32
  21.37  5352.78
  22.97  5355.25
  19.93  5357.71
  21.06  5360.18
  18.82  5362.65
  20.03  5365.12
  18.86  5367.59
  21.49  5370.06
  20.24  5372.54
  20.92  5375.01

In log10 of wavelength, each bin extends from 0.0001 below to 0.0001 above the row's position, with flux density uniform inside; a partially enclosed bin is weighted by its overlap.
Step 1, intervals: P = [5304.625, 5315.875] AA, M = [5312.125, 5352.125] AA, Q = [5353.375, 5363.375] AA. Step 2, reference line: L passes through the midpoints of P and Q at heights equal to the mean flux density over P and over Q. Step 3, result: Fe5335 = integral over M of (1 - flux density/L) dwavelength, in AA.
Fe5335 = 2.22 AA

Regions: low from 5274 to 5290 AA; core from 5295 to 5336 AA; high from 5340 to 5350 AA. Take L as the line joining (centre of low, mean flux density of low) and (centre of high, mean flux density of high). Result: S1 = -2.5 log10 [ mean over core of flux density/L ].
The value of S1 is 0.03 mag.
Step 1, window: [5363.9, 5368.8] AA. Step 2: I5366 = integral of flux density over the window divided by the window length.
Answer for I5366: 19.5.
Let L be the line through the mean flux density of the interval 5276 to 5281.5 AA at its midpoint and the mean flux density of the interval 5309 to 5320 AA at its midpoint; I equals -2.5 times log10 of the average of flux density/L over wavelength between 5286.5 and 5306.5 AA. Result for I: 0.03 mag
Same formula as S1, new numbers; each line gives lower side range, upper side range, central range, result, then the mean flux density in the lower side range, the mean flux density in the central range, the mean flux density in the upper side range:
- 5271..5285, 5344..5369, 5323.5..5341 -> 0.06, 19.4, 18.8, 20.1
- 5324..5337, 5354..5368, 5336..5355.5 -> -0.05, 18.4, 20.2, 20.4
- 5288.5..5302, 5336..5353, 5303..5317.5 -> -0.06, 19.6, 20.9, 19.9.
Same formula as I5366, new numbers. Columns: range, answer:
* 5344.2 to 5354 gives 19.9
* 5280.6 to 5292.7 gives 20.3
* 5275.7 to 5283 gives 19.7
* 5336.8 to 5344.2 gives 20.4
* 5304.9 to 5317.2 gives 20.9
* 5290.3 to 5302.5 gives 19.4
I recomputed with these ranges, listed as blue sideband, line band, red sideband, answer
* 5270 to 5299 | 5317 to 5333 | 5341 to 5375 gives 0.04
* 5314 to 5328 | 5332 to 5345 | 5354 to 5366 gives 0.03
